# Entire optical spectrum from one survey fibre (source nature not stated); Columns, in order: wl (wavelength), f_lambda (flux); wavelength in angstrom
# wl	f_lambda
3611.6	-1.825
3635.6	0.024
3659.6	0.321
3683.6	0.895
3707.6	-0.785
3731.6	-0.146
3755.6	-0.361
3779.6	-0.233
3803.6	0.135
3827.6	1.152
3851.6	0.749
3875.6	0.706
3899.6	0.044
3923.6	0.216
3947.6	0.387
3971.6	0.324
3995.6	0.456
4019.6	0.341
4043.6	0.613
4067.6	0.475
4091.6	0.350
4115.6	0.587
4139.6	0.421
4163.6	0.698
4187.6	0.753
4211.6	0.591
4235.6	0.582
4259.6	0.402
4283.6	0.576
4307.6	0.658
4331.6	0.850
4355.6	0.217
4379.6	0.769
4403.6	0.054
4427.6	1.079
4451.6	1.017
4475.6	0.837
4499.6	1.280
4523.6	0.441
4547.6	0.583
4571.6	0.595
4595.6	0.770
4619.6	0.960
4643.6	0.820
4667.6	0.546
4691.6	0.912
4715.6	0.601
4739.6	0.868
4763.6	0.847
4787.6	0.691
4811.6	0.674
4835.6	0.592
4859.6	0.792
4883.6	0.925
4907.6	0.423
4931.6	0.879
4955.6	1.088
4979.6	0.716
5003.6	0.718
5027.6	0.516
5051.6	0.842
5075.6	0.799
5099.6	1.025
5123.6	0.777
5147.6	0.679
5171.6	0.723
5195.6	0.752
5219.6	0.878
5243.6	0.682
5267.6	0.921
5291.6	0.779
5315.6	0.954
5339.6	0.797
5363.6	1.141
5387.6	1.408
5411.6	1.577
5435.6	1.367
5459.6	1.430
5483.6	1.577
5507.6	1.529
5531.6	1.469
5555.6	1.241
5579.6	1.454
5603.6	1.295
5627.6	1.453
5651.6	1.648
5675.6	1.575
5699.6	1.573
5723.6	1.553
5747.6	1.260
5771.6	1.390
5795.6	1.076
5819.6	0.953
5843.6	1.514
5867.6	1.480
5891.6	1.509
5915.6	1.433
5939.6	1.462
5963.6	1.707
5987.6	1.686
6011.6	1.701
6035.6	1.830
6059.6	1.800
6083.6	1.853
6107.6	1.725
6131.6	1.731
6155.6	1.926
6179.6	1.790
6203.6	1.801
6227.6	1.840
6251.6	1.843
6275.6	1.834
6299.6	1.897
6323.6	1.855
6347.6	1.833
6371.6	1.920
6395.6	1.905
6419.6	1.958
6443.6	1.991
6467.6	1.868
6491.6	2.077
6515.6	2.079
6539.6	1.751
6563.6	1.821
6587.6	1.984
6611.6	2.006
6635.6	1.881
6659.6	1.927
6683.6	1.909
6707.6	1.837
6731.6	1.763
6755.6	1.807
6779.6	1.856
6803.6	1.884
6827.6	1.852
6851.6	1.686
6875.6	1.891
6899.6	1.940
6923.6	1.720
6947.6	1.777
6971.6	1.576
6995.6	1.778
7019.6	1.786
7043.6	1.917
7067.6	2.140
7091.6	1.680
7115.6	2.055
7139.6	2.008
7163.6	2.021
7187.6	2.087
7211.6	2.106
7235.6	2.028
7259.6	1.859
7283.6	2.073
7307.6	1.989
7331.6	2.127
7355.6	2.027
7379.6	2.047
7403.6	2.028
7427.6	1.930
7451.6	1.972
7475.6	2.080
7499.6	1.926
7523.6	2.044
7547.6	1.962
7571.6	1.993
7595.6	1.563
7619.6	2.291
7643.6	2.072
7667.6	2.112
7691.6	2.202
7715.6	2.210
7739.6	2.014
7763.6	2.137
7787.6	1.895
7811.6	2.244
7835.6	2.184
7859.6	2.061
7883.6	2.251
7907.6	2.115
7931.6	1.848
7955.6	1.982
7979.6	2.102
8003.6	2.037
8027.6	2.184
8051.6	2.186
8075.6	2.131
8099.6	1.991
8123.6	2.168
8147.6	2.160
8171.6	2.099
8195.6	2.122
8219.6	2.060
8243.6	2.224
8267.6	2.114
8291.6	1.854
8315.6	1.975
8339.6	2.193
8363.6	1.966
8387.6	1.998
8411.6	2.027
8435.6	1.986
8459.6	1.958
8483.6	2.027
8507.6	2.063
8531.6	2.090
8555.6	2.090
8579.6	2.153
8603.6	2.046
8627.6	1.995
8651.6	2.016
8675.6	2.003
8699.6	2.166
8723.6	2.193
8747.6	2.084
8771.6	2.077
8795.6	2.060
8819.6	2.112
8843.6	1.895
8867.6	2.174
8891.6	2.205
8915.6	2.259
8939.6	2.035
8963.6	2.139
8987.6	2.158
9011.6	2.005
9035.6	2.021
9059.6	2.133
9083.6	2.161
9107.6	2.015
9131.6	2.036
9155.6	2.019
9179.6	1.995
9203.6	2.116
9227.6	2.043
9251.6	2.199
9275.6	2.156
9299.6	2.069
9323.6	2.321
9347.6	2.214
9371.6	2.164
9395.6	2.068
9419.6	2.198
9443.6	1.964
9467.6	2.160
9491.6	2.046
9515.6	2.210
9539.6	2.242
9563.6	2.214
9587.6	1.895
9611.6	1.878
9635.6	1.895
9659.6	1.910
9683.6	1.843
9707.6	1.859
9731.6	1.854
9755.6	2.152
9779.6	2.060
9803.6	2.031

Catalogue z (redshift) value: 0.347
